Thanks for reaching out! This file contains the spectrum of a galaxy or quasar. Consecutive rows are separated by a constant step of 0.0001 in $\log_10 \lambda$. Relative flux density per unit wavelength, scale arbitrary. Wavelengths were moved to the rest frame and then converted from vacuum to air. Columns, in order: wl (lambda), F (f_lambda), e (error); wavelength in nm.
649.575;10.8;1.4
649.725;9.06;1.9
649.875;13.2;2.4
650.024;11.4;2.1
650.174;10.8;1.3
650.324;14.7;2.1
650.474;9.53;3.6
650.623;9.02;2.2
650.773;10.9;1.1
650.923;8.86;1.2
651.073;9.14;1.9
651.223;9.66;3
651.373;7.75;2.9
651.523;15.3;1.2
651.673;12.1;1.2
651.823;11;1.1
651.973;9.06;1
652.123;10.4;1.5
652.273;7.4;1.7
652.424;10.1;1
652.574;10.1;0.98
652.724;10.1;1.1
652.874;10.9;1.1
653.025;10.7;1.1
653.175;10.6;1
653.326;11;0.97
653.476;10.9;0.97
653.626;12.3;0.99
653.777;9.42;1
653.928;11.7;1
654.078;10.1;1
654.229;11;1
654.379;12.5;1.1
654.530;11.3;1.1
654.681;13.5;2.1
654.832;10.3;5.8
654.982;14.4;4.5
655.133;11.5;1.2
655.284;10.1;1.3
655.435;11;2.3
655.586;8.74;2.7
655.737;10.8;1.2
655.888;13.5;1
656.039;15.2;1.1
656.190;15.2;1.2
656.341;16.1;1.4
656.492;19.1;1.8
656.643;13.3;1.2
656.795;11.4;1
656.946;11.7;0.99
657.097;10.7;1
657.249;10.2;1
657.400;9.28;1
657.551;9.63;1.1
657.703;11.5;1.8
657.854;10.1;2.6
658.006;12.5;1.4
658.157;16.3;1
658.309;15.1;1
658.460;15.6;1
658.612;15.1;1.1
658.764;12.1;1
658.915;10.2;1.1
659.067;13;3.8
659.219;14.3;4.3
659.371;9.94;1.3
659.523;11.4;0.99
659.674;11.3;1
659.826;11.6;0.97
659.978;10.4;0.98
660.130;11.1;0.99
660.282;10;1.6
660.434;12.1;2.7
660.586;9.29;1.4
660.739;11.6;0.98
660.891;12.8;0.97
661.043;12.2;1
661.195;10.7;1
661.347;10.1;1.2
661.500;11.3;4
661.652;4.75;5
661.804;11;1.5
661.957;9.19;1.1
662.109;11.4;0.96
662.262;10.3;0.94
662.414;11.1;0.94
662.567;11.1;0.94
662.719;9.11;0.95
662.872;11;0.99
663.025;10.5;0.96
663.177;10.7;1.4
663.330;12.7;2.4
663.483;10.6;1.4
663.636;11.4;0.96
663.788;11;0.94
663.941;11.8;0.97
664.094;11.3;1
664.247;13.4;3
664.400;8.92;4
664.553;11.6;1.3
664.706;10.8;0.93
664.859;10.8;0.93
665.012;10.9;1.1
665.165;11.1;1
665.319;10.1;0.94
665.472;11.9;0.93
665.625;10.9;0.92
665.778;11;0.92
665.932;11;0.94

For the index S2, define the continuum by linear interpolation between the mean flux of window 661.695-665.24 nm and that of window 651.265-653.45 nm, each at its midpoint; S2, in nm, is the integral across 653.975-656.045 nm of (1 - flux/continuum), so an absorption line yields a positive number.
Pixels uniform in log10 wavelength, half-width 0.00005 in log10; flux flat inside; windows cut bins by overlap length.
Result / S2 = -0.20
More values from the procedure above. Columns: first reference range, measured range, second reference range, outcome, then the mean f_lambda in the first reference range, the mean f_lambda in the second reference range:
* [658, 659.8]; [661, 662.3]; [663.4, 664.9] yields 0.218 nm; 13.1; 11.2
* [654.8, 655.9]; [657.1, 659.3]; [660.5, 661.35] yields -0.239 nm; 11.2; 11.2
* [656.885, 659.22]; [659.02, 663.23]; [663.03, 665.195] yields 0.330 nm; 12.3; 11.2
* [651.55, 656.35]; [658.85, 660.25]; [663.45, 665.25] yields -0.026 nm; 11.3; 11.1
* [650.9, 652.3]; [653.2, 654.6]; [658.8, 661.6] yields -0.084 nm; 10.2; 11.3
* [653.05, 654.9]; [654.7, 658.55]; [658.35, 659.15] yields -0.060 nm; 11.2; 13.3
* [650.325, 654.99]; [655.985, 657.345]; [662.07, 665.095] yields -0.346 nm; 10.7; 11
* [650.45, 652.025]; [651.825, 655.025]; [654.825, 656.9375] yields 0.202 nm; 10.3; 13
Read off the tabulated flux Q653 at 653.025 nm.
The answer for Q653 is 10.7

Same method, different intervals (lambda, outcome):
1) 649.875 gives 13.2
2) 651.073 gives 9.14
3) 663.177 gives 10.7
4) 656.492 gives 19.1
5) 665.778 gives 11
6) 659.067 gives 13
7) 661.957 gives 9.19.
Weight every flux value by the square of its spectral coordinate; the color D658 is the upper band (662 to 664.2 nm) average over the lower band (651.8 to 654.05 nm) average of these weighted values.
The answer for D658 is 1.10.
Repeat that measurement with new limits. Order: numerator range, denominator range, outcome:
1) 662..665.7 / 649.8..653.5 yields 1.08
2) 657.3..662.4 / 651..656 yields 1.07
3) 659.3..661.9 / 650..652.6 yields 1.06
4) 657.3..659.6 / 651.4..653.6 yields 1.18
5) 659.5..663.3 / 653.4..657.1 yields 0.89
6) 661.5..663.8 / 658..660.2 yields 0.83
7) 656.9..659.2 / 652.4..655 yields 1.12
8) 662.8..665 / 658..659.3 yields 0.82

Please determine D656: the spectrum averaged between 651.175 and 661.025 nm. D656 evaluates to 11.7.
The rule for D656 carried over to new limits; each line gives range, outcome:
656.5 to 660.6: 12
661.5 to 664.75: 10.7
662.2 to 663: 10.5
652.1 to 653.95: 10.4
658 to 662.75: 11.5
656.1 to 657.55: 12.8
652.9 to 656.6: 12.1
